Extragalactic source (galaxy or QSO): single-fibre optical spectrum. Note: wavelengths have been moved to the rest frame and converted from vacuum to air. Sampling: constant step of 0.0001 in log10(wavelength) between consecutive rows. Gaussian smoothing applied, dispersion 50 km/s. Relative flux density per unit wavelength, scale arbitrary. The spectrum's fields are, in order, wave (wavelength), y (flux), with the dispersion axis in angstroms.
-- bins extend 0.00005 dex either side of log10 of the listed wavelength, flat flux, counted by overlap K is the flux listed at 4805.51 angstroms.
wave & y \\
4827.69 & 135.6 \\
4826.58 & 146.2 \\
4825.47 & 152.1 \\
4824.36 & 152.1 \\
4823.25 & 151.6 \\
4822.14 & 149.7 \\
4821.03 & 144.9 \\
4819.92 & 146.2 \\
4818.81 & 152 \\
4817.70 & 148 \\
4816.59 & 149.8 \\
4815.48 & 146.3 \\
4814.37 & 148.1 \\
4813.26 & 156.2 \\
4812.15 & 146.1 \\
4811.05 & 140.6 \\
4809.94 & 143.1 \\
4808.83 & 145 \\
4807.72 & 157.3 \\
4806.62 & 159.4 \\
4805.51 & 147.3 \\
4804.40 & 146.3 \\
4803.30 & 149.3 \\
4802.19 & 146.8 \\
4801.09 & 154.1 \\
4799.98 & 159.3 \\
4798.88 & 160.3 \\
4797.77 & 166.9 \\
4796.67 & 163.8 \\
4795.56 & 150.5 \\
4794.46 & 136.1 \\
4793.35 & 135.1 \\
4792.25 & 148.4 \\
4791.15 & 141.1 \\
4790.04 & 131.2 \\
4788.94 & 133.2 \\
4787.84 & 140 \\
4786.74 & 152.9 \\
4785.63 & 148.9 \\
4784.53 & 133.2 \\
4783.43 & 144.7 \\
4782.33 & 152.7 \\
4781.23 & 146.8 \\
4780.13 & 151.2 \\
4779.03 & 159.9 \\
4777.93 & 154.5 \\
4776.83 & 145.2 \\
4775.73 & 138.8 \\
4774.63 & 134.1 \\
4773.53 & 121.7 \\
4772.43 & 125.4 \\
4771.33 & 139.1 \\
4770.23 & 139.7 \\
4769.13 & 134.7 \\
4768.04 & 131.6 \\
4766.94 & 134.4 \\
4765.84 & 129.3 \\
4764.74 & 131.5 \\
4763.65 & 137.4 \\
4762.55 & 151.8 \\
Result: 147.3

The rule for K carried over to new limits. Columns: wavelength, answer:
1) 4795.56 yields 150.5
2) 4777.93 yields 154.5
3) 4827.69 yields 135.6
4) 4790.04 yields 131.2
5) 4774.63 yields 134.1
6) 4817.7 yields 148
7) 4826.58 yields 146.2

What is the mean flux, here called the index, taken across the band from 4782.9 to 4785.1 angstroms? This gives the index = 139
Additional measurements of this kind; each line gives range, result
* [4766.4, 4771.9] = 136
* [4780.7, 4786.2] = 145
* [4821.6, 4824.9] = 151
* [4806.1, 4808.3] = 158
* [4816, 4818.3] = 149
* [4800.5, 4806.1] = 149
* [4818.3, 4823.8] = 149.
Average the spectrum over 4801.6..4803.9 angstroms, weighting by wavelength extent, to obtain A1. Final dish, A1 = 149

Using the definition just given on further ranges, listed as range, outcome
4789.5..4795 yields 138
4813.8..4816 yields 147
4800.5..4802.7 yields 151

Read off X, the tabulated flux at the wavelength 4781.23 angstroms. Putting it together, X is 146.8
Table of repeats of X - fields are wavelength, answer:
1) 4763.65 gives 137.4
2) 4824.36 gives 152.1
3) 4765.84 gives 129.3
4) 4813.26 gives 156.2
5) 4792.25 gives 148.4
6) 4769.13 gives 134.7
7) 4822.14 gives 149.7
